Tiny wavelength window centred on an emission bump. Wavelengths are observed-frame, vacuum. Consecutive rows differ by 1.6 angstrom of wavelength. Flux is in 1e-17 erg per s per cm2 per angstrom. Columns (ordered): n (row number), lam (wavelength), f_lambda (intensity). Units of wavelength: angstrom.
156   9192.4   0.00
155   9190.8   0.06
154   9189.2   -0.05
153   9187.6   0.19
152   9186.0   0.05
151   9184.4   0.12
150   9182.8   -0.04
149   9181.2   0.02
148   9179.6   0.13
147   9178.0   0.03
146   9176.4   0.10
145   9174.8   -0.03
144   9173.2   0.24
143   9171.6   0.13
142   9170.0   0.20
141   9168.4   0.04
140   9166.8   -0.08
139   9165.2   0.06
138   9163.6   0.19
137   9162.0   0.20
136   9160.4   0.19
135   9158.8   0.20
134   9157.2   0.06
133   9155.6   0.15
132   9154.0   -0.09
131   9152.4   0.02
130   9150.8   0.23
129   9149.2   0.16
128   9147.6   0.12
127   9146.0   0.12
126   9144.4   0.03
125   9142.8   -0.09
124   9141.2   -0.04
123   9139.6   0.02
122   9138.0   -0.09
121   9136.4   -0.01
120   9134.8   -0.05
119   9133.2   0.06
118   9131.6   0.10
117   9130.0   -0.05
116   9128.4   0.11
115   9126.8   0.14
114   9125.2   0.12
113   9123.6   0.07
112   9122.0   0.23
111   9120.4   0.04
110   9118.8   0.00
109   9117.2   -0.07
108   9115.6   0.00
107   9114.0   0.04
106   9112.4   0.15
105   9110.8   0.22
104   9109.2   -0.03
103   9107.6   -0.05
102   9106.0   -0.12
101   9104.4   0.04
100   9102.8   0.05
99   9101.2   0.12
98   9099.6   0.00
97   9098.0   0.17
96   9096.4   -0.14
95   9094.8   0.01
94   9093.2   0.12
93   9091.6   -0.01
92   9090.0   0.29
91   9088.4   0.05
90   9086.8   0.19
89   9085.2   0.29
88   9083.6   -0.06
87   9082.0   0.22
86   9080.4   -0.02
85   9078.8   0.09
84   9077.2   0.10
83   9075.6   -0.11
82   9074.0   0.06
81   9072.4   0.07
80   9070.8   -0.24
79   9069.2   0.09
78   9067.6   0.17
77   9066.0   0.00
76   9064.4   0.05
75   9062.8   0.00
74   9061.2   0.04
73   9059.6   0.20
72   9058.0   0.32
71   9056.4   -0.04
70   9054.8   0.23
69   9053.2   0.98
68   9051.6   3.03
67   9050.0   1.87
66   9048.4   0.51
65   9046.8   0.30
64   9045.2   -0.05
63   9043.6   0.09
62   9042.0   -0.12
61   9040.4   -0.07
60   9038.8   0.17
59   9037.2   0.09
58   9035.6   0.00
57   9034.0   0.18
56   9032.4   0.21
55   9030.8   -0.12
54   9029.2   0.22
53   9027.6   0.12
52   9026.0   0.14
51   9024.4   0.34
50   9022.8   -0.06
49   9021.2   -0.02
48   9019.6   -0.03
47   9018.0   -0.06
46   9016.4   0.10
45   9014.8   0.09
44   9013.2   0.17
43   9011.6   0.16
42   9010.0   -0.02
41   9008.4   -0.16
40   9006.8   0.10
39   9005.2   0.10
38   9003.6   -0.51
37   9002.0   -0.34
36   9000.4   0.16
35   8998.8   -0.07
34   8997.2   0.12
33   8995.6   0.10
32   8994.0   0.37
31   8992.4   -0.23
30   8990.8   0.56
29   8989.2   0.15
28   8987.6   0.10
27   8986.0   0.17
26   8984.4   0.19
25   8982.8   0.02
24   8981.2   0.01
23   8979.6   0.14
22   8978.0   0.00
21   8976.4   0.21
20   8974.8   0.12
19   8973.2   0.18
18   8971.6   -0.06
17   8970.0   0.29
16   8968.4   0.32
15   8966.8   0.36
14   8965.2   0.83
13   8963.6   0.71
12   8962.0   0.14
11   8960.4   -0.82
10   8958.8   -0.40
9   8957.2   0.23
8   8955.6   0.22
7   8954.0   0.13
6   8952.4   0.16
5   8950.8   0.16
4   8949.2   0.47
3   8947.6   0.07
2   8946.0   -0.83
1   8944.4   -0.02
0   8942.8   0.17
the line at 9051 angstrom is [O III] 5007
